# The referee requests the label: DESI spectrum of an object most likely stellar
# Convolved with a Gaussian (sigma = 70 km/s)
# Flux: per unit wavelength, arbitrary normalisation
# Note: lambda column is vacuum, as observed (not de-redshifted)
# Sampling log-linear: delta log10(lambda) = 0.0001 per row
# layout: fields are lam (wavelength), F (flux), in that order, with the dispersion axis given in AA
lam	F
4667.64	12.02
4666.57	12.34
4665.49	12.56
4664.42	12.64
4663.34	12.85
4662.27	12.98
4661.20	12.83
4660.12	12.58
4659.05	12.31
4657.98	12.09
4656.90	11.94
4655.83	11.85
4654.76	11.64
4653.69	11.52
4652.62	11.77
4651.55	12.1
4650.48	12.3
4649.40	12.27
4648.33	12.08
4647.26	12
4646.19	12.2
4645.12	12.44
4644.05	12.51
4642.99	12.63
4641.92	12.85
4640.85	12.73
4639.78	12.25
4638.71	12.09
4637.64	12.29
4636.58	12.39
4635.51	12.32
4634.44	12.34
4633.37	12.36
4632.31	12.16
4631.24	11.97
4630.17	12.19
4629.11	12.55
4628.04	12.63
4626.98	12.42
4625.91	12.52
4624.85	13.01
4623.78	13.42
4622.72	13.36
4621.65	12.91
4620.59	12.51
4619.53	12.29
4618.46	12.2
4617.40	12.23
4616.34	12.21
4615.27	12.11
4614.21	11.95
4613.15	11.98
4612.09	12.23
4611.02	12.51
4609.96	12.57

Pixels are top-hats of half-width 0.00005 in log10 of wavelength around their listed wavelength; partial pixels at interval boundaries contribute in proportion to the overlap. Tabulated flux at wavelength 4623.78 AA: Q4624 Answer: 13.42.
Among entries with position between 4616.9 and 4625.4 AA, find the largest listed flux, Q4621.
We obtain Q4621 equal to 13.42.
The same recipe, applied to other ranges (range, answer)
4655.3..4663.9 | 12.98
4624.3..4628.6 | 13.01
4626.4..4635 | 12.63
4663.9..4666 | 12.64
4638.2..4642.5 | 12.85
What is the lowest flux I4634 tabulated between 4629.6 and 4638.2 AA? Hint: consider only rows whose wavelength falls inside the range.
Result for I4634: 11.97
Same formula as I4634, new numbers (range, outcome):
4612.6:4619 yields 11.95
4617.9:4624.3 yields 12.2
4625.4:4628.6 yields 12.42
